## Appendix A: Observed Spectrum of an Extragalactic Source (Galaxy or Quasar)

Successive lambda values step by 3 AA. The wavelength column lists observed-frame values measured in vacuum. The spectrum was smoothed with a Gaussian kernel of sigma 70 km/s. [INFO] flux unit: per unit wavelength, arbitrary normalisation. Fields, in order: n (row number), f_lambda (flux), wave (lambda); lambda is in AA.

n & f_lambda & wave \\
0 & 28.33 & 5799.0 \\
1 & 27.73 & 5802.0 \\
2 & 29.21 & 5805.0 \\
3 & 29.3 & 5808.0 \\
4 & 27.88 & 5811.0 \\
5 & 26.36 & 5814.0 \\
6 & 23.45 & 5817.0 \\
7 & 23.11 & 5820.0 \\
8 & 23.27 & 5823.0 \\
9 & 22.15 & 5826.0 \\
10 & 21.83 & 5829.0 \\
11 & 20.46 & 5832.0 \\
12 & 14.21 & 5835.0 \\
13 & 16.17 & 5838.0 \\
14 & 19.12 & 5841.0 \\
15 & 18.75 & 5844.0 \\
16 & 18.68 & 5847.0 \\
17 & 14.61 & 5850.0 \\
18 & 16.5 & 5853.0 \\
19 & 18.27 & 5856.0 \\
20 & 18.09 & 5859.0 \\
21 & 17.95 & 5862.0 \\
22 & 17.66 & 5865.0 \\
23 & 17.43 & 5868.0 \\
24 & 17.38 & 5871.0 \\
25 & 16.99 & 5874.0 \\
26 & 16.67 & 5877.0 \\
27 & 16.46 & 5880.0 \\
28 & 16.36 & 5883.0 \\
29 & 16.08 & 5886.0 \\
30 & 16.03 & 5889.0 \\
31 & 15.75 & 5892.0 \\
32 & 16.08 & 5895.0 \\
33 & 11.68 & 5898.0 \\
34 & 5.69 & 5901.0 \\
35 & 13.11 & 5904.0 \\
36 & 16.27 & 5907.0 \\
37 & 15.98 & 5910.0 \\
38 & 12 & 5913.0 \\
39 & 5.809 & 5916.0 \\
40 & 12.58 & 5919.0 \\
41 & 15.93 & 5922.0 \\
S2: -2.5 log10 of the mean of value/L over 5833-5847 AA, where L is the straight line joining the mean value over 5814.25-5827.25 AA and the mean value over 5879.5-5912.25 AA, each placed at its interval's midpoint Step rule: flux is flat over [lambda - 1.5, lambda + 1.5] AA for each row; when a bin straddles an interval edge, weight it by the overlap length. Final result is 0.21 mag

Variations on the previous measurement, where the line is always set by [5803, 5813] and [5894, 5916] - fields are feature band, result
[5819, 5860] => 0.231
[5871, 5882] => 0.025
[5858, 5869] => 0.091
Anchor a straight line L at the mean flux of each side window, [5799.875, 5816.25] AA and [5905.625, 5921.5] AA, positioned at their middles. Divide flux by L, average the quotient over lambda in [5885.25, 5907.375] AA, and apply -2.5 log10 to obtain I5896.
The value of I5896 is 0.12 mag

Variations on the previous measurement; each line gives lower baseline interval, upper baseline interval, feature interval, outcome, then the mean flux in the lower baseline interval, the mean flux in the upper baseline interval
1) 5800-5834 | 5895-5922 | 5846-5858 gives 0.18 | 24.9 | 12.1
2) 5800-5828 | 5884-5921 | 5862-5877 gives 0.03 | 25.8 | 13.2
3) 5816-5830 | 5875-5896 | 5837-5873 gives 0.11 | 22.8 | 16.2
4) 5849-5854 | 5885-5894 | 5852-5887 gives -0.09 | 15.6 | 16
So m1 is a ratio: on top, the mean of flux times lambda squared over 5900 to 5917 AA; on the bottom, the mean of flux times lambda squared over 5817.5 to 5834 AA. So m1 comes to 0.6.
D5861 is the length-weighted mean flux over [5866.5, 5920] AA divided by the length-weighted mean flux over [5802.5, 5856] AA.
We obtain 0.7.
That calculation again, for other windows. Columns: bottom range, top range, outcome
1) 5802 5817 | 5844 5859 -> 0.63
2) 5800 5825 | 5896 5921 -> 0.45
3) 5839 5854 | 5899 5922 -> 0.68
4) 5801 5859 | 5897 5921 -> 0.55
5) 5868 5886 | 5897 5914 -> 0.74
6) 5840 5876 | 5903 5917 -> 0.73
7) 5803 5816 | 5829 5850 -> 0.64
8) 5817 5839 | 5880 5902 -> 0.70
